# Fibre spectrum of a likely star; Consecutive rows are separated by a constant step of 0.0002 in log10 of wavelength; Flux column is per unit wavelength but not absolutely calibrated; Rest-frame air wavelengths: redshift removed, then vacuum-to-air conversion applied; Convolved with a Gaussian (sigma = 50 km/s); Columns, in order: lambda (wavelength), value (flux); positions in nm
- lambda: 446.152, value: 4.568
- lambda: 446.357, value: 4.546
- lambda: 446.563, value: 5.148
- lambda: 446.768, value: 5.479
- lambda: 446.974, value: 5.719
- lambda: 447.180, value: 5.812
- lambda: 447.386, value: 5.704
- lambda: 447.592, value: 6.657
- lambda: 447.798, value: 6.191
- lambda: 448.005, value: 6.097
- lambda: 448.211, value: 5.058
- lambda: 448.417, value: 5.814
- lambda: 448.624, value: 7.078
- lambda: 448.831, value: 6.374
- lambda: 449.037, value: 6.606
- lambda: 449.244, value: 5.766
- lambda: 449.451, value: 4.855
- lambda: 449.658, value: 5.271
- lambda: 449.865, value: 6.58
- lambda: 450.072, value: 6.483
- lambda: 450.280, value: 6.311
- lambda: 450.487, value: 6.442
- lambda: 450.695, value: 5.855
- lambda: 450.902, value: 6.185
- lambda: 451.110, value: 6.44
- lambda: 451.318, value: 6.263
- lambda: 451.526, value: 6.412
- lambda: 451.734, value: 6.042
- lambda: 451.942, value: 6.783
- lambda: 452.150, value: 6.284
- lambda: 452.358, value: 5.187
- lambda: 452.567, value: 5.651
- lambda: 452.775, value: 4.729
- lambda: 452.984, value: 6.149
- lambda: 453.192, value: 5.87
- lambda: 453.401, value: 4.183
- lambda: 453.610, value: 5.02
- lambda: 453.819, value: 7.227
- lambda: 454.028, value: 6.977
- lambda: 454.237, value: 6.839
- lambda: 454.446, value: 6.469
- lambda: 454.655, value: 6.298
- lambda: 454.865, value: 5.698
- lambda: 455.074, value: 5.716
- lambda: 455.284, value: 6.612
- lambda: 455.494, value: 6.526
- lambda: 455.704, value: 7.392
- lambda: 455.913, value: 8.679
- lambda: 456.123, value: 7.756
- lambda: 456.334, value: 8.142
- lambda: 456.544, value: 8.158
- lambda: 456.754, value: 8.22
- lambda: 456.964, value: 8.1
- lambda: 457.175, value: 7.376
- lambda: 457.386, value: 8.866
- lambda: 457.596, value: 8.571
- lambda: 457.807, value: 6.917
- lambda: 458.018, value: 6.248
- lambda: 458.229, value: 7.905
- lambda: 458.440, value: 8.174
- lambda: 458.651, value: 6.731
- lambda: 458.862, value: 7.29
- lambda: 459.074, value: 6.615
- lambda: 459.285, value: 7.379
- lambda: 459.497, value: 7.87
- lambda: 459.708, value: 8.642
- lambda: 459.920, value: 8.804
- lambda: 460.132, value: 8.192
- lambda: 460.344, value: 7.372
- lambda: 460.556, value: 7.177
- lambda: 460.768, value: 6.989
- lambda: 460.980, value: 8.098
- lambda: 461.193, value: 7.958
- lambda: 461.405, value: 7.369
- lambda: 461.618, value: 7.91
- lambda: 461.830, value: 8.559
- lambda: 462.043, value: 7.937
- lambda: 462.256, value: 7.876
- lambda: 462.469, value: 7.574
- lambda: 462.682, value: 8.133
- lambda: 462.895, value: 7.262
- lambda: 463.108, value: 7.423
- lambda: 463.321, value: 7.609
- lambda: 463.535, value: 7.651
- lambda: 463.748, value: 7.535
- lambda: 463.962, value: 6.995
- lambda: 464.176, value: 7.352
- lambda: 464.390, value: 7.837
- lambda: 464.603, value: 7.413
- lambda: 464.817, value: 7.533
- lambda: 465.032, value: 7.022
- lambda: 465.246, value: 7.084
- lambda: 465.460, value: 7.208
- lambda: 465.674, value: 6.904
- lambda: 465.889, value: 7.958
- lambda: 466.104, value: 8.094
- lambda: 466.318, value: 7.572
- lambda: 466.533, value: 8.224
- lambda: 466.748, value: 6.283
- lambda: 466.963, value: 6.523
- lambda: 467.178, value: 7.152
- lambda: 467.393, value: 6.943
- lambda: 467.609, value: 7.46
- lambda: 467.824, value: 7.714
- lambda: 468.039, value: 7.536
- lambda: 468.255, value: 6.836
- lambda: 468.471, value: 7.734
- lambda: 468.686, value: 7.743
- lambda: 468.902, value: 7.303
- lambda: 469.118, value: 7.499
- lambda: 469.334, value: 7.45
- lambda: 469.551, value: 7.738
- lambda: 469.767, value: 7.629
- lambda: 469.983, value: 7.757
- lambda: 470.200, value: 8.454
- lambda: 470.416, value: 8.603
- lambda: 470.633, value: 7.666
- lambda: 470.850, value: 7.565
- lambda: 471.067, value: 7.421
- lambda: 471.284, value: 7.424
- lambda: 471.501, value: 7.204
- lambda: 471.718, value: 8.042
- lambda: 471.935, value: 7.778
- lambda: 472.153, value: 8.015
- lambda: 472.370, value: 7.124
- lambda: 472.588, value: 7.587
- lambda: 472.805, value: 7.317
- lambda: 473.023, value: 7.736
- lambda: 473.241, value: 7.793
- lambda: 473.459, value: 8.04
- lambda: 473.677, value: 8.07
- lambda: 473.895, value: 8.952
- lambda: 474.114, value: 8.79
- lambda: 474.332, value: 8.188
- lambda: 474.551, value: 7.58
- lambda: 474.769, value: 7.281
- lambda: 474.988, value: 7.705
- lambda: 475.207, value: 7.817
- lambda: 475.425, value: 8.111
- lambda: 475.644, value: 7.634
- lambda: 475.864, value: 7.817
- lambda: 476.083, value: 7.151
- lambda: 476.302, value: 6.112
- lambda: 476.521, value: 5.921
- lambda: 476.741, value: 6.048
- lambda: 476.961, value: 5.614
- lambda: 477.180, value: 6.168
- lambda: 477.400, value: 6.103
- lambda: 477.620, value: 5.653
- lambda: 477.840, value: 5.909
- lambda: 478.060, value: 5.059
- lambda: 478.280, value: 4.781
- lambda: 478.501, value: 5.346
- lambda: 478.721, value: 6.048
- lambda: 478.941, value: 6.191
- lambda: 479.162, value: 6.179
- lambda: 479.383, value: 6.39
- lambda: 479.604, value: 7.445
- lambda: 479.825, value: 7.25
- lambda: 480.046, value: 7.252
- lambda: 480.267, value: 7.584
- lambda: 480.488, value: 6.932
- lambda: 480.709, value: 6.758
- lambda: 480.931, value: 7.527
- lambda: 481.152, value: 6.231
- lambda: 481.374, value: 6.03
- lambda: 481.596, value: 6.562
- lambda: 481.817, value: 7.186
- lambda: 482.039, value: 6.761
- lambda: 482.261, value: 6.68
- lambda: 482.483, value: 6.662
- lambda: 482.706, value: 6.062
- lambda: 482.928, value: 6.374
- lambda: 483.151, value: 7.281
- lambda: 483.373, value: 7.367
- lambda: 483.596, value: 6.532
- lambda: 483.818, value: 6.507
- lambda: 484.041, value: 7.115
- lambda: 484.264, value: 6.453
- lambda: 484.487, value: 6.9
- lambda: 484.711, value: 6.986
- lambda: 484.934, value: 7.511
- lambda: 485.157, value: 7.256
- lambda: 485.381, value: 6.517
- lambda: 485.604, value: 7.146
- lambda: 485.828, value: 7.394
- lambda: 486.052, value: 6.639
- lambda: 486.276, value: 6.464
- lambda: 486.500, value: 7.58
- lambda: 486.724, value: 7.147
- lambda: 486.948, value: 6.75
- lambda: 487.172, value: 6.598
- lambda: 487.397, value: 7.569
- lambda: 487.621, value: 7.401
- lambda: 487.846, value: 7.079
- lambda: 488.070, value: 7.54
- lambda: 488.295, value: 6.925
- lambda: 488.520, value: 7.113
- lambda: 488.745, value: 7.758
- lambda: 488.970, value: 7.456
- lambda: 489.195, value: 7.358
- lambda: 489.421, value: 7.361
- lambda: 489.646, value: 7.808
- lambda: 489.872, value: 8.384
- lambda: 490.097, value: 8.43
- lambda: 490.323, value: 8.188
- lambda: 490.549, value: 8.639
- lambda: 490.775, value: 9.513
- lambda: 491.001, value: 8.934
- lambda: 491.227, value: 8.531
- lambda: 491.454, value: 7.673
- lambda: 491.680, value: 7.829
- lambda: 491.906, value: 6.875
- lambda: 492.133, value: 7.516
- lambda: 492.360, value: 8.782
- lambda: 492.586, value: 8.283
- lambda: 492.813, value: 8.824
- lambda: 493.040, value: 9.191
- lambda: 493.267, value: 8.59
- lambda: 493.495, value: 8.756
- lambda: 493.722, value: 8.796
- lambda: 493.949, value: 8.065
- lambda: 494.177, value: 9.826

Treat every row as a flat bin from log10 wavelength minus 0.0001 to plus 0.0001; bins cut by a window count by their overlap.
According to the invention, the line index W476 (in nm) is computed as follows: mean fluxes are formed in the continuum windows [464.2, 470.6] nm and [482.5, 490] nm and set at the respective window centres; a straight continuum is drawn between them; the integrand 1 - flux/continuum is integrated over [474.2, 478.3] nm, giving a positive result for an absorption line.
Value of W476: 0.33 nm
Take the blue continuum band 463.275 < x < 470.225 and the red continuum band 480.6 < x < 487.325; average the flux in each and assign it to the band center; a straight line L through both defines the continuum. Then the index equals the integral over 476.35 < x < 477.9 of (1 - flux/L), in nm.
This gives 0.25 nm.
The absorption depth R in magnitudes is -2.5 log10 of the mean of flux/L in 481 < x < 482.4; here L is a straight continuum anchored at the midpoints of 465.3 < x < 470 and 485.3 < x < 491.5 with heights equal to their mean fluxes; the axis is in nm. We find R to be 0.14 mag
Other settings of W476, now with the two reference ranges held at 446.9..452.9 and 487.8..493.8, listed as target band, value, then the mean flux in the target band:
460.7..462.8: -0.39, 7.85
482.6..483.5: 0.11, 6.77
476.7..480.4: 0.64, 6.19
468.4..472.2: -0.36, 7.72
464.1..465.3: -0.11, 7.39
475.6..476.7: 0.08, 6.83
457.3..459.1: -0.30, 7.5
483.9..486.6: 0.28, 6.99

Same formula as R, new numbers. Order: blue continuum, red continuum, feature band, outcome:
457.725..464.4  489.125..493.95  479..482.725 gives 0.184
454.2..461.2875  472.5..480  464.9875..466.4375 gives -0.029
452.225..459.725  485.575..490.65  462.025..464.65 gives -0.079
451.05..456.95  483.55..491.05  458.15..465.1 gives -0.141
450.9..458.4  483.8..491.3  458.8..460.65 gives -0.129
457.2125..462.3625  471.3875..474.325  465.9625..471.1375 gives 0.042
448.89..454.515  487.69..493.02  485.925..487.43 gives 0.125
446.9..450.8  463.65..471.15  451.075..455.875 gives 0.043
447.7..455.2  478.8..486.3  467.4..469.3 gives -0.154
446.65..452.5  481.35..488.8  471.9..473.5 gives -0.155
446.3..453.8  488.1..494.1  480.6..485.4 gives 0.136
